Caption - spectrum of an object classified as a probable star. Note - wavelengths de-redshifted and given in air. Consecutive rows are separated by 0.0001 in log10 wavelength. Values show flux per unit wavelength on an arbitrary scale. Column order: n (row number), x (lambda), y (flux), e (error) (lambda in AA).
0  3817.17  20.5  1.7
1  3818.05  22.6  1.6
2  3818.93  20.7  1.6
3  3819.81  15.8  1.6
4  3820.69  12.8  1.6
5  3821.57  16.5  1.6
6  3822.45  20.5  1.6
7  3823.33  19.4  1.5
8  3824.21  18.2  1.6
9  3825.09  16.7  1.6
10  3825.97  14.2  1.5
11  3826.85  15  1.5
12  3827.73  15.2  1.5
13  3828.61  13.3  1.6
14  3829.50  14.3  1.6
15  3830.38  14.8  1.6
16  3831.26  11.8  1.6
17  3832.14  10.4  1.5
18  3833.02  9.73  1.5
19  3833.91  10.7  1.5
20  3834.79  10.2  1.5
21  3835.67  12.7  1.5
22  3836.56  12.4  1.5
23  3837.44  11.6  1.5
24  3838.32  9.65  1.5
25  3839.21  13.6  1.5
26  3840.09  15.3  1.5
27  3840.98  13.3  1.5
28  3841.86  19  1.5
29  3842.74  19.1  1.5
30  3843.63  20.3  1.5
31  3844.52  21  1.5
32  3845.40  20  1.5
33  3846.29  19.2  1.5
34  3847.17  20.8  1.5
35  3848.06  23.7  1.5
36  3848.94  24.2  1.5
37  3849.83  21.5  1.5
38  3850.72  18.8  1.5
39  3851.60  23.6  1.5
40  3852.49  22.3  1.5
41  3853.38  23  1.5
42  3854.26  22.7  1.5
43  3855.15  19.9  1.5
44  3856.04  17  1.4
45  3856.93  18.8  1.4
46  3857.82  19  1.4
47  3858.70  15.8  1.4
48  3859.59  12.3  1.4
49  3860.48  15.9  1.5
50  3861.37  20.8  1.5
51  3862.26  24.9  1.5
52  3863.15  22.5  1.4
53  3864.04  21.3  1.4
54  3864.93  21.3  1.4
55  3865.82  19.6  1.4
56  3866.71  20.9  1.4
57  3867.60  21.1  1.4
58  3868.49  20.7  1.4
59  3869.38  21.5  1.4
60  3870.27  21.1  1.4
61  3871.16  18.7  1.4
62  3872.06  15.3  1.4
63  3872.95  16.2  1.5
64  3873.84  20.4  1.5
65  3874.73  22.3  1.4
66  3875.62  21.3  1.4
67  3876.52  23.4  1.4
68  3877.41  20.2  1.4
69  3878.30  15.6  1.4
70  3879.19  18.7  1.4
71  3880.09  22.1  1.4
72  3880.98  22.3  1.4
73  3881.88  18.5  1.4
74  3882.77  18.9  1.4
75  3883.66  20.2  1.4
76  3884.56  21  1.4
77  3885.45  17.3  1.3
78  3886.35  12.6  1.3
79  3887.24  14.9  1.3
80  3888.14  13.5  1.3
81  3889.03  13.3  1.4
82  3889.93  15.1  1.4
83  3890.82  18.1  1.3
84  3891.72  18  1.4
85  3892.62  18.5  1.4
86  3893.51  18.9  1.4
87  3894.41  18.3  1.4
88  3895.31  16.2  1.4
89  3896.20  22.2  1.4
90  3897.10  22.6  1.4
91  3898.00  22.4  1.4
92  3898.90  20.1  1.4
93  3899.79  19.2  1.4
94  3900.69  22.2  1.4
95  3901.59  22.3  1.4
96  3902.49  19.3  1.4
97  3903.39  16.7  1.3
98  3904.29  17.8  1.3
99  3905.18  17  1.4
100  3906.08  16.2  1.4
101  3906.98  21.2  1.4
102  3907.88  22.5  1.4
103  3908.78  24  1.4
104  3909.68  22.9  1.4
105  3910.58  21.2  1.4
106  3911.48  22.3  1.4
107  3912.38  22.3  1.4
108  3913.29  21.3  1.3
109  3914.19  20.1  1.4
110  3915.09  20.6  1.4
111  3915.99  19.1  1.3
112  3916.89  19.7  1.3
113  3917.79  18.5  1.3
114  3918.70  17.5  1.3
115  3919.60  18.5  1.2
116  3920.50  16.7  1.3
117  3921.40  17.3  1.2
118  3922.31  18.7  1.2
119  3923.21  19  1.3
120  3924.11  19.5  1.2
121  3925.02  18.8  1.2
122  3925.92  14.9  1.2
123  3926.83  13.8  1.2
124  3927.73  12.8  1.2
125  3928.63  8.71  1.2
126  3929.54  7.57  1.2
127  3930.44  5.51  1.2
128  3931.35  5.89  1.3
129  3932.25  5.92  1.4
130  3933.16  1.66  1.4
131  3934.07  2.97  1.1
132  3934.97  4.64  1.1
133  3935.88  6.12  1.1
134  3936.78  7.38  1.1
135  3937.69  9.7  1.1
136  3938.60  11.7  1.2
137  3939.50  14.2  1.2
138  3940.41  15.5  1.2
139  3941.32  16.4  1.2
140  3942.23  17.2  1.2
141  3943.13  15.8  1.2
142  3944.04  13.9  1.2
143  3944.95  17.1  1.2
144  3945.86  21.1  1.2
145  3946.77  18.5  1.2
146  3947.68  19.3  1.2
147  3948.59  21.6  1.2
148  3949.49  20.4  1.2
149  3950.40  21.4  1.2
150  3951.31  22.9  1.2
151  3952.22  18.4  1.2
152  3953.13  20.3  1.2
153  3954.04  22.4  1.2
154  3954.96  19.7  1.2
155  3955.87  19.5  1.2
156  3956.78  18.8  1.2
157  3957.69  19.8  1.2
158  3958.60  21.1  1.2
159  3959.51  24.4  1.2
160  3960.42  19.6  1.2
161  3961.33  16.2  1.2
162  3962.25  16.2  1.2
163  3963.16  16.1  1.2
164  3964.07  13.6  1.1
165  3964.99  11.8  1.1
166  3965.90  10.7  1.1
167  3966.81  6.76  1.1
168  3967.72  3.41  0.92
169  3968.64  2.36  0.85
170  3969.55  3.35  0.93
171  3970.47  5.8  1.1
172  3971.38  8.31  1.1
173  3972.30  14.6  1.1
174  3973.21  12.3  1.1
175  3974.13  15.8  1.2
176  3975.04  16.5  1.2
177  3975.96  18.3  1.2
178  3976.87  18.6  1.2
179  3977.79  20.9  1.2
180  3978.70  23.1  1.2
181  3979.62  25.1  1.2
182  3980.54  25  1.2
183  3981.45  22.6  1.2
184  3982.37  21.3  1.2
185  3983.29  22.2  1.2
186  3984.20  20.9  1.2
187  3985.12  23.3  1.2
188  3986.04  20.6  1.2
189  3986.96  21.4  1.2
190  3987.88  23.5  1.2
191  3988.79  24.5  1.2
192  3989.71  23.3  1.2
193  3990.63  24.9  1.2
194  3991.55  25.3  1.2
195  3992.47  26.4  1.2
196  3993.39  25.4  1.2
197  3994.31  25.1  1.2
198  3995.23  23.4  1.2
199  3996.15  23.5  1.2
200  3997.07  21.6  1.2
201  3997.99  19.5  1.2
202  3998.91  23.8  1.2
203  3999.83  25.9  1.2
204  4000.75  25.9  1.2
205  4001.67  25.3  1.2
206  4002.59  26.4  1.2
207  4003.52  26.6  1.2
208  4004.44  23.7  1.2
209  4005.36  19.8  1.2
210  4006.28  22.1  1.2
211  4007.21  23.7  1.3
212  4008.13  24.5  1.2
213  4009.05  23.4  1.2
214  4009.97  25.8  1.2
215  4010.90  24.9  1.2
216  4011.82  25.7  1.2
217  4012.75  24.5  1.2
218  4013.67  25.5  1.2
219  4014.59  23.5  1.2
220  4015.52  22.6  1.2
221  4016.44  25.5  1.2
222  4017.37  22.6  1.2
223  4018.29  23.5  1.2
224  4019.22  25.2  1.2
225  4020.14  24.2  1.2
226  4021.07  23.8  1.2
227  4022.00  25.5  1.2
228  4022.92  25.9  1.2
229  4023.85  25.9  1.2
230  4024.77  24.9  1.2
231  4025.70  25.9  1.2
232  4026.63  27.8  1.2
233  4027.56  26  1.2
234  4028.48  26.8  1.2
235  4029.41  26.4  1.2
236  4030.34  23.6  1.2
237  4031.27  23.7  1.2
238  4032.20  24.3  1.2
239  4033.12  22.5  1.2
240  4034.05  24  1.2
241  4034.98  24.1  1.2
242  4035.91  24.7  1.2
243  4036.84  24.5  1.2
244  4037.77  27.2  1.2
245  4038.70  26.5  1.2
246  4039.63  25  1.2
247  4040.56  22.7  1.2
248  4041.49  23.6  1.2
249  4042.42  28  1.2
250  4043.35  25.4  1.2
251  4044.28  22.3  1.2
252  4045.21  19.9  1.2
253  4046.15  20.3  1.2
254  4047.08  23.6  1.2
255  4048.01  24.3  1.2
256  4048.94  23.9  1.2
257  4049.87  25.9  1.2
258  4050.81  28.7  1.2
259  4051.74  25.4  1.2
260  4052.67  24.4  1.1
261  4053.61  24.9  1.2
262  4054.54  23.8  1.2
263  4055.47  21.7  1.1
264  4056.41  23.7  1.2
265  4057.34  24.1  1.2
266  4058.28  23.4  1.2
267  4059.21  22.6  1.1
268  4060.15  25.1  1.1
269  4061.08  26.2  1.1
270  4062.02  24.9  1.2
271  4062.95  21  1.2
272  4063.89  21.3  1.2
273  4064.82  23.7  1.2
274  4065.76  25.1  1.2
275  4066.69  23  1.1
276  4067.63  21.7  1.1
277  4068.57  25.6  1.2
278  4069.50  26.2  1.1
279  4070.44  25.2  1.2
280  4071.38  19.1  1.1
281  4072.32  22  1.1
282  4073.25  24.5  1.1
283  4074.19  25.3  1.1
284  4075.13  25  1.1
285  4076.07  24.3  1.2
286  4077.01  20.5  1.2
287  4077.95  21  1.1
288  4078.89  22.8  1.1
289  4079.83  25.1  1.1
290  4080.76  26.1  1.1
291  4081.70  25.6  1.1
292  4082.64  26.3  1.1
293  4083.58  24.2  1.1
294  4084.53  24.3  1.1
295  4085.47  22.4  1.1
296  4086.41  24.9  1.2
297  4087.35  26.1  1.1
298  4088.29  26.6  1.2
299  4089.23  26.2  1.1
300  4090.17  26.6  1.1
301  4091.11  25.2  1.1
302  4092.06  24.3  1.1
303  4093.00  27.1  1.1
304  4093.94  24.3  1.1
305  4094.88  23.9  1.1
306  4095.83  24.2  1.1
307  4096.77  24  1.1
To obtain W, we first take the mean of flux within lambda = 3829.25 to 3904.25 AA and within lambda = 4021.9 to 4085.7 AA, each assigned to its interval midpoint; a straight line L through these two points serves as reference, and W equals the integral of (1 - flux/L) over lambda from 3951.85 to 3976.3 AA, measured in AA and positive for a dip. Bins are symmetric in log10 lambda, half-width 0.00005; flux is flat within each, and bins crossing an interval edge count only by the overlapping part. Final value 7.71 AA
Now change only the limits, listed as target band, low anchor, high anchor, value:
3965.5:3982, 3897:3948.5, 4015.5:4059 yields 4.9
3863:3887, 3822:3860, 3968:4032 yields -2.3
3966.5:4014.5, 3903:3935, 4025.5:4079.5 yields -0.6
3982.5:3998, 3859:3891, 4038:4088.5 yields -0.8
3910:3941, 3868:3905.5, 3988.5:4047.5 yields 9.5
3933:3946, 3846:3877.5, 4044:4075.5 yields 6.0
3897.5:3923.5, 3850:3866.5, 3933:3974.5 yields -4.5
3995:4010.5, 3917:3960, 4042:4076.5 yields -3.0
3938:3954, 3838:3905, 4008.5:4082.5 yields 2.5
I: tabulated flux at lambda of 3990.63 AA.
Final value 24.9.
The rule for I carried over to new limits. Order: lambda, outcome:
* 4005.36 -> 19.8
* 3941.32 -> 16.4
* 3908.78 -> 24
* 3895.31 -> 16.2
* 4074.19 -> 25.3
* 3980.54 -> 25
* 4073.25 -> 24.5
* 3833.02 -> 9.73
